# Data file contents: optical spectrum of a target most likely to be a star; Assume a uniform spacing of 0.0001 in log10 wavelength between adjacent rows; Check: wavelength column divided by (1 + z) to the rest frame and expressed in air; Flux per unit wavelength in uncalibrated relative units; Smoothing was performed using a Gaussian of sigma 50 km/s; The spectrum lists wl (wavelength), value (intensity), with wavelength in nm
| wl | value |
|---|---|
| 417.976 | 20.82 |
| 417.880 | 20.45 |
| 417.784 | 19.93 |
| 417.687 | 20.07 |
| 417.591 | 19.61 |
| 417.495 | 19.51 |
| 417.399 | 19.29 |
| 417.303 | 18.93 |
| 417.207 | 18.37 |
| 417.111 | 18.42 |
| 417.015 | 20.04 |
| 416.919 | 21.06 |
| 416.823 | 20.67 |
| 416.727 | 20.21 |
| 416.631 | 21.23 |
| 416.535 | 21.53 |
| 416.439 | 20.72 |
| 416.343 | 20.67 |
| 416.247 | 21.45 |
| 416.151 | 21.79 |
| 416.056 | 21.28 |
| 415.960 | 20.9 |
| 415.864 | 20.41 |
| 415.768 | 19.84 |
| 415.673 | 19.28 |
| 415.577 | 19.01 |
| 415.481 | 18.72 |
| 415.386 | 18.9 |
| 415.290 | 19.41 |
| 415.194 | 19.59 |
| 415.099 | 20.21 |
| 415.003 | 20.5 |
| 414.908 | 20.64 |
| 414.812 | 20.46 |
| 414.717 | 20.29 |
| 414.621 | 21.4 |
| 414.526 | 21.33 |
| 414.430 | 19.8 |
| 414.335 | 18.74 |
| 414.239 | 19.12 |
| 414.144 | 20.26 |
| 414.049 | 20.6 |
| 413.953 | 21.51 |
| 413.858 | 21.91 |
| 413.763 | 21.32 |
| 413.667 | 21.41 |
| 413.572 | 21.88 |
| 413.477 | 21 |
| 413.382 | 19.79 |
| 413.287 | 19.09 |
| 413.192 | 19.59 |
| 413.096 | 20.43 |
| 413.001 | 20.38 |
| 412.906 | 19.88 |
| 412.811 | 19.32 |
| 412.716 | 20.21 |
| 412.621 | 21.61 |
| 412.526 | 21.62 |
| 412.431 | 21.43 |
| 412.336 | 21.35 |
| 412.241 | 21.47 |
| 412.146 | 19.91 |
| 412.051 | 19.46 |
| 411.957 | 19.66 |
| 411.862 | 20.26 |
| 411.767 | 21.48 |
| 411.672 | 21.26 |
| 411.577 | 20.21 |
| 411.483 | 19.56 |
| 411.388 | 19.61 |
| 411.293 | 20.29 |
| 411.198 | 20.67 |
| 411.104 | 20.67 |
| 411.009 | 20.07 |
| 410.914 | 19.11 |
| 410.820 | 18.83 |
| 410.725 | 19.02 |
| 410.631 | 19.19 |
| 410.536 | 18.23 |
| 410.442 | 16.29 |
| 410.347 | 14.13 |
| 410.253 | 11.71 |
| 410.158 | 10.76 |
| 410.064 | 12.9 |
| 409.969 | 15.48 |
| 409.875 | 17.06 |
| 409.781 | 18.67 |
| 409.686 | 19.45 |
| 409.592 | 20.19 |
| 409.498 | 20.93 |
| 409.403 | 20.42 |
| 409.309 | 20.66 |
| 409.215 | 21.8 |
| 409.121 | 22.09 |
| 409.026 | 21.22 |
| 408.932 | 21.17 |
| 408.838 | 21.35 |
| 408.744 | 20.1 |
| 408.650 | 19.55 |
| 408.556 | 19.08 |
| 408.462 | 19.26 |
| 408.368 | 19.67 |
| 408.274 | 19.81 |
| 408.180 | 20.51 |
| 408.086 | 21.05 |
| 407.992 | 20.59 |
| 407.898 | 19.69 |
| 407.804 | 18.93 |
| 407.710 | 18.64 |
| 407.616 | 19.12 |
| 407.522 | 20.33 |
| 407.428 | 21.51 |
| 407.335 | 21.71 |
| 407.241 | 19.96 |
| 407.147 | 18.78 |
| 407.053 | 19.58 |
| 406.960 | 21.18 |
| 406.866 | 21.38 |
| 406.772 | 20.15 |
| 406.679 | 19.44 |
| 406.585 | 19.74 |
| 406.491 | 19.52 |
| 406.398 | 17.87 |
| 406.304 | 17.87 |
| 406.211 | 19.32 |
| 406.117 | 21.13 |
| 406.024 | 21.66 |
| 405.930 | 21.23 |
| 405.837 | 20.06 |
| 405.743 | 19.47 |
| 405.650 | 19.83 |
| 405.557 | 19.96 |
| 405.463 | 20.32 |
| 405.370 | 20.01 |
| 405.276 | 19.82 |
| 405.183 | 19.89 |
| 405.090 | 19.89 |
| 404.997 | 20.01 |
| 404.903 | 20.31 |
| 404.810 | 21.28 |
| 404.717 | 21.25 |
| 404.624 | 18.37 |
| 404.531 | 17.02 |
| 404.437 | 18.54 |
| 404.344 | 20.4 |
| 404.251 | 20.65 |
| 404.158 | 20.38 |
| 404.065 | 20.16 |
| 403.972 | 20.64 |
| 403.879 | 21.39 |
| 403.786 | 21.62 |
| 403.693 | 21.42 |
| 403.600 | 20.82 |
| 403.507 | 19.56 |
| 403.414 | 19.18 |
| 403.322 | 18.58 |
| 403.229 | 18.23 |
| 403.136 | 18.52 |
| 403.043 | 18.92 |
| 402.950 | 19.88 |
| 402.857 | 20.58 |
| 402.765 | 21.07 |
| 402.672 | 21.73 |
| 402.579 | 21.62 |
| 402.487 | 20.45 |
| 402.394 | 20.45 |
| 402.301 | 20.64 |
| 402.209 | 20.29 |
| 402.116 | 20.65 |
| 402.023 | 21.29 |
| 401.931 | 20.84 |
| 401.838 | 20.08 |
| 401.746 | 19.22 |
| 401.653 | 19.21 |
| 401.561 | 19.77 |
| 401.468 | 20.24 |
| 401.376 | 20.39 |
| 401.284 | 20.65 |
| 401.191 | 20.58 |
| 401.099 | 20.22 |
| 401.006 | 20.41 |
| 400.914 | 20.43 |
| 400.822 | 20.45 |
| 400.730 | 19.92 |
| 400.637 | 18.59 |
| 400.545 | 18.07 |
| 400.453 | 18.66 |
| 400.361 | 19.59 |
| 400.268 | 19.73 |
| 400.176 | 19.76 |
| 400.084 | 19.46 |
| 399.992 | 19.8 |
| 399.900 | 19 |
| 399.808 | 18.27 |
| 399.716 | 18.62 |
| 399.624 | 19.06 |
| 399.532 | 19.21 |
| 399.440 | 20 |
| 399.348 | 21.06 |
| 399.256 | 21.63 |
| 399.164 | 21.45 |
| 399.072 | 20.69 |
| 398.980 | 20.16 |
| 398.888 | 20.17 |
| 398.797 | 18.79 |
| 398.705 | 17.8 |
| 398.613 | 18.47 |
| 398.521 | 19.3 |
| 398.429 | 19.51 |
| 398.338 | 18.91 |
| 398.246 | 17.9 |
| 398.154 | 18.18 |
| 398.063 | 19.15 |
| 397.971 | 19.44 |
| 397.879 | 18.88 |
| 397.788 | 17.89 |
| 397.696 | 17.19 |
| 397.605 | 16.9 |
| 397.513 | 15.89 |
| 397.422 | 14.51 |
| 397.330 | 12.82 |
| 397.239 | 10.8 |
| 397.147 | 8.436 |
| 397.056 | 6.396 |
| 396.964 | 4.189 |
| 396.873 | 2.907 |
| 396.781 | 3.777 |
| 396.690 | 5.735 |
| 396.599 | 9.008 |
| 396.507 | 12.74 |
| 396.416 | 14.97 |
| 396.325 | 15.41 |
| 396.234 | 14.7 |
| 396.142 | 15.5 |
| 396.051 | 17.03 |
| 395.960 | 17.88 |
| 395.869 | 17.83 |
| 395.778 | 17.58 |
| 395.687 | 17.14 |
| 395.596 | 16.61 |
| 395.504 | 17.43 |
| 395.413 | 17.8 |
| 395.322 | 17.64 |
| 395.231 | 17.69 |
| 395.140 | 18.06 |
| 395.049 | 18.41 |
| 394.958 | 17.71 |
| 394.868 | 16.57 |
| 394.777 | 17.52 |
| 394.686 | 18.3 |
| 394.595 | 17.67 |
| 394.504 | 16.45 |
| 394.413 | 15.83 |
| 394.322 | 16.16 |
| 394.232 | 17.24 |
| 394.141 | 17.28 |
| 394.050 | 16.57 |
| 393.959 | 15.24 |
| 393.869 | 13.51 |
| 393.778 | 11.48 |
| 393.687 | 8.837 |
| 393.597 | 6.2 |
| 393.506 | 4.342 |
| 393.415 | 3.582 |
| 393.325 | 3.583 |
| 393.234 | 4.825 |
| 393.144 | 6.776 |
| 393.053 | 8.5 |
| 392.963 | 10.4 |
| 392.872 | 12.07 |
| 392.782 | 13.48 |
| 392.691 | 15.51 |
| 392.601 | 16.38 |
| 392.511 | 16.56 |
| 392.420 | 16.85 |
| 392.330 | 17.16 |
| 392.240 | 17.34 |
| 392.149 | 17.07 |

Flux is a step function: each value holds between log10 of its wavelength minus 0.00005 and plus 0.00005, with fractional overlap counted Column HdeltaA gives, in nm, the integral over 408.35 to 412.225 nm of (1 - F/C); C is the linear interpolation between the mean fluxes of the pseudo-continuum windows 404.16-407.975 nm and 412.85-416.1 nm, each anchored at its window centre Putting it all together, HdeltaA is 0.194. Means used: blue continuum 19.9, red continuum 20.3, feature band 19.1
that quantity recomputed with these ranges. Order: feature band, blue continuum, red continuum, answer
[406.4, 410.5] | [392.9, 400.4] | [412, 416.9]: -0.10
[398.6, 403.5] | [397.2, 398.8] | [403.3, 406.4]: -0.35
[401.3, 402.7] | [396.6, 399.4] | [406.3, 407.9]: -0.24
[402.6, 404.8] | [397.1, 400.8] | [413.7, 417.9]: -0.13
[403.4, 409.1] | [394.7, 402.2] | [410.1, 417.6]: -0.44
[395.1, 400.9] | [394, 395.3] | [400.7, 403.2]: 0.61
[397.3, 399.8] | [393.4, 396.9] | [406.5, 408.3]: -0.42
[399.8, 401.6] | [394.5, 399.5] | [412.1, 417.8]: -0.29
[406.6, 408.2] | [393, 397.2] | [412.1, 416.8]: -0.21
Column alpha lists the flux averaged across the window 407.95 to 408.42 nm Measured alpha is 20.3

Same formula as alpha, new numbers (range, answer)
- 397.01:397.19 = 7.41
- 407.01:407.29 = 19.4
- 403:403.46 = 18.7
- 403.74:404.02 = 21.2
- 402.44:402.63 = 21.1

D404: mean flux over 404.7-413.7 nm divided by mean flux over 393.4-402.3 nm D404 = 1.2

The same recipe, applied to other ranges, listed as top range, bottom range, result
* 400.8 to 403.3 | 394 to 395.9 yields 1.17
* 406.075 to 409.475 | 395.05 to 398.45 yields 1.37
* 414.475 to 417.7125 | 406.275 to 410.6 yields 1.05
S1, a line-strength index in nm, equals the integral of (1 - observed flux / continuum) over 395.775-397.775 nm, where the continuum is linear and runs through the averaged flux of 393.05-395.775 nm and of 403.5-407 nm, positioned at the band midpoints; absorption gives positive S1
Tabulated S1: 0.383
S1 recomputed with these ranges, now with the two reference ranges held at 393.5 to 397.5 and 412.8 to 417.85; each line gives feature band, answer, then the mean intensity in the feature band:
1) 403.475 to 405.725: -0.44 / 20.1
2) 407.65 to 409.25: -0.19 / 20.2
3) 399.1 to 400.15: -0.31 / 19.8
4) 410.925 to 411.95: -0.07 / 20.3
